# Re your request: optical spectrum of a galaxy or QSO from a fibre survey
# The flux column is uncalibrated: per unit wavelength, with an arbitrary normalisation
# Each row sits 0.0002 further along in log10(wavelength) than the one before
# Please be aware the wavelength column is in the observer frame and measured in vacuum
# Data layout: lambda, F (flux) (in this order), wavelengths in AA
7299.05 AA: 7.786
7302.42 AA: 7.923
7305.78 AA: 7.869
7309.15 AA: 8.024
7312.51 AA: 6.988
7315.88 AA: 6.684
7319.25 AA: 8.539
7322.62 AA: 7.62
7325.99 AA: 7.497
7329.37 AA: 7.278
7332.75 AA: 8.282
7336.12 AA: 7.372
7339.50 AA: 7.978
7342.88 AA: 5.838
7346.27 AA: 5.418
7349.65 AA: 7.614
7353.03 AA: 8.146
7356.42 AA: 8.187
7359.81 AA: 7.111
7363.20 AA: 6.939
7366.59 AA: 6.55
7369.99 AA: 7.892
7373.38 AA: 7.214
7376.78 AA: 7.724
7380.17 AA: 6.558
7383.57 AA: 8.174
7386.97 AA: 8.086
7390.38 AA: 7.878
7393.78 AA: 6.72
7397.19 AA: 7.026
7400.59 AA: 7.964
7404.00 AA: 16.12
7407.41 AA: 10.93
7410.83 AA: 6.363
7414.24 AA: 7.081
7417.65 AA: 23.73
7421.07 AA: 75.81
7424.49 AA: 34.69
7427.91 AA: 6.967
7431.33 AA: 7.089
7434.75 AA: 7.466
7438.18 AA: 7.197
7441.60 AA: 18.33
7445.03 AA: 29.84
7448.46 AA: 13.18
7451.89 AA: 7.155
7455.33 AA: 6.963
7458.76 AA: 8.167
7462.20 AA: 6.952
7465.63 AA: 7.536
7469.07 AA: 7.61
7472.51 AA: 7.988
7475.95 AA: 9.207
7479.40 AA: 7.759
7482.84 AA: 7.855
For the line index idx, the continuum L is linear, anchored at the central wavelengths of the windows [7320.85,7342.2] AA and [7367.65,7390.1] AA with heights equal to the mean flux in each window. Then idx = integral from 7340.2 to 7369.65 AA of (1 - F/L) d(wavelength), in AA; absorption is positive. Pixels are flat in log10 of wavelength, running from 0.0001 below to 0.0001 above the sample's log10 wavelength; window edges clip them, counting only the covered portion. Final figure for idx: 2.09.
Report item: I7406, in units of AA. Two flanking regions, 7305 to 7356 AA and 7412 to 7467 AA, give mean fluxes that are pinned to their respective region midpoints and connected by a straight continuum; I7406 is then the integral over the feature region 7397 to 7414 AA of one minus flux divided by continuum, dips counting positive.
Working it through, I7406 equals 5.0 AA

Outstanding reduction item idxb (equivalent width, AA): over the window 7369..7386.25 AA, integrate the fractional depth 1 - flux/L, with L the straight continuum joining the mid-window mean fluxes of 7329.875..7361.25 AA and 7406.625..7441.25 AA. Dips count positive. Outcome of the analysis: 6.5 AA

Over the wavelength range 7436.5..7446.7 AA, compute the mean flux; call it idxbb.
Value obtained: 18.5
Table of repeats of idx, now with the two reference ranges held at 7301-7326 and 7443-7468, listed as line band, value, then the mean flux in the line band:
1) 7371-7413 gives 5.9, 8.38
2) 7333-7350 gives 3.0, 6.91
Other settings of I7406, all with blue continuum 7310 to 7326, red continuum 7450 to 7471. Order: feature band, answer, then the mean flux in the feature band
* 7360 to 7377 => 0.6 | 7.21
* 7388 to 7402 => 0.1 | 7.42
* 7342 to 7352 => 1.4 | 6.45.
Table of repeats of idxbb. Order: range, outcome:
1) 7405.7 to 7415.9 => 8.13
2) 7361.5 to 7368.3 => 6.74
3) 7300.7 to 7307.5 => 7.89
